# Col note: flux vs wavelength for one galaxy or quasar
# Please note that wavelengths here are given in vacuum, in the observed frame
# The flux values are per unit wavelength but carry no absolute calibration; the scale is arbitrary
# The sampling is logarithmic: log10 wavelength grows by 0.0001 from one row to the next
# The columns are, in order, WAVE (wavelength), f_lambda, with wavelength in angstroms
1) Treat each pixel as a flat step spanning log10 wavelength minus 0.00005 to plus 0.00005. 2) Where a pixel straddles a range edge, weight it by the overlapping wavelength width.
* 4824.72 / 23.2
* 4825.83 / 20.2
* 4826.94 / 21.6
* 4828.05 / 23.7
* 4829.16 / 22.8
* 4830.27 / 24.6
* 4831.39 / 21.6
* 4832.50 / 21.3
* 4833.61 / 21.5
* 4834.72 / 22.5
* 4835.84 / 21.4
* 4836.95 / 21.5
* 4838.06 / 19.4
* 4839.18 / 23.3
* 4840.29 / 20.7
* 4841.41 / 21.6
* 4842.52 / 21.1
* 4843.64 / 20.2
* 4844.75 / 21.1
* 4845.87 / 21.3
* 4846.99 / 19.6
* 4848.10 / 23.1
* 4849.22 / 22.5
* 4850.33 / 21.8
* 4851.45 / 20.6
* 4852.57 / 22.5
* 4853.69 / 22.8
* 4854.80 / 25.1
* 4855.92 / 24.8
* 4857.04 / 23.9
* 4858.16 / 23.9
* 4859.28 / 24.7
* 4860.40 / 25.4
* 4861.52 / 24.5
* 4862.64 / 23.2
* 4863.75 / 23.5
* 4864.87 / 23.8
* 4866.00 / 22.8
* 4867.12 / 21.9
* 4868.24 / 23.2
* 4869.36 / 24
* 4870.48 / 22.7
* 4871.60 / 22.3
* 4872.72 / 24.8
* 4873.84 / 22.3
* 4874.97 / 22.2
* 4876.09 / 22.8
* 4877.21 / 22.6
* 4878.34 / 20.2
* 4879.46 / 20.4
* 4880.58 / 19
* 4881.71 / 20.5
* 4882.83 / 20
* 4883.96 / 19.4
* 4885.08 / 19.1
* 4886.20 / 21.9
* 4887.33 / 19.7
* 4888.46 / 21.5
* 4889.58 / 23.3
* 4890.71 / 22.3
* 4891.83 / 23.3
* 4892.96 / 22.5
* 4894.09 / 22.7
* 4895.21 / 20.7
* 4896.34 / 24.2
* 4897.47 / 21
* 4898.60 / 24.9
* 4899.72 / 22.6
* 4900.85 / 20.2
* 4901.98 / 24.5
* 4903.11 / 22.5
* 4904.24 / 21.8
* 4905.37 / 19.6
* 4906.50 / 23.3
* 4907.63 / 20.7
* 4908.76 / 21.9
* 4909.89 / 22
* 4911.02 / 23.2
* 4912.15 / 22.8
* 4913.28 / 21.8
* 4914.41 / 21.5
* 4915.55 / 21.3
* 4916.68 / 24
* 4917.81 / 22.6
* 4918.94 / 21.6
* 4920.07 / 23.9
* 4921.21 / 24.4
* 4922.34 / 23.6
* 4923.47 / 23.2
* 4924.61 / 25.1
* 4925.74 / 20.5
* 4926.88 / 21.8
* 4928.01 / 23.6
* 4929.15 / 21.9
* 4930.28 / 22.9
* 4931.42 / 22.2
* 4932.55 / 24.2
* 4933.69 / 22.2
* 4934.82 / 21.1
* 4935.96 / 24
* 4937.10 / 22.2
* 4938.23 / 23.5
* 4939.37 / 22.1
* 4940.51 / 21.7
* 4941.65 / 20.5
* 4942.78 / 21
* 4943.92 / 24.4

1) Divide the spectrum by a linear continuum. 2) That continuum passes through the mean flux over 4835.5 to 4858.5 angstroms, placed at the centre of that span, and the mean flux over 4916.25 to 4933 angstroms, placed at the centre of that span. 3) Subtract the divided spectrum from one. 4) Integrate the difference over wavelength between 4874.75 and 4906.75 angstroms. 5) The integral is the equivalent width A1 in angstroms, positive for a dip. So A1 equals 1.3 angstroms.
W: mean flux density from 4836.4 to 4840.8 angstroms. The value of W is 21.2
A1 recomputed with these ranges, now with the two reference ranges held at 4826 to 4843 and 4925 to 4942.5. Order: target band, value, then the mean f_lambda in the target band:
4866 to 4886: 0.37 angstroms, 21.7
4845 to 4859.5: -0.51 angstroms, 22.7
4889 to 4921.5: -0.37 angstroms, 22.4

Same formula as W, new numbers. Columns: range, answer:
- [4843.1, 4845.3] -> 20.7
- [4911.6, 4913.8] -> 22.3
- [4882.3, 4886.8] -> 20.1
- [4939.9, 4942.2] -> 21.1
